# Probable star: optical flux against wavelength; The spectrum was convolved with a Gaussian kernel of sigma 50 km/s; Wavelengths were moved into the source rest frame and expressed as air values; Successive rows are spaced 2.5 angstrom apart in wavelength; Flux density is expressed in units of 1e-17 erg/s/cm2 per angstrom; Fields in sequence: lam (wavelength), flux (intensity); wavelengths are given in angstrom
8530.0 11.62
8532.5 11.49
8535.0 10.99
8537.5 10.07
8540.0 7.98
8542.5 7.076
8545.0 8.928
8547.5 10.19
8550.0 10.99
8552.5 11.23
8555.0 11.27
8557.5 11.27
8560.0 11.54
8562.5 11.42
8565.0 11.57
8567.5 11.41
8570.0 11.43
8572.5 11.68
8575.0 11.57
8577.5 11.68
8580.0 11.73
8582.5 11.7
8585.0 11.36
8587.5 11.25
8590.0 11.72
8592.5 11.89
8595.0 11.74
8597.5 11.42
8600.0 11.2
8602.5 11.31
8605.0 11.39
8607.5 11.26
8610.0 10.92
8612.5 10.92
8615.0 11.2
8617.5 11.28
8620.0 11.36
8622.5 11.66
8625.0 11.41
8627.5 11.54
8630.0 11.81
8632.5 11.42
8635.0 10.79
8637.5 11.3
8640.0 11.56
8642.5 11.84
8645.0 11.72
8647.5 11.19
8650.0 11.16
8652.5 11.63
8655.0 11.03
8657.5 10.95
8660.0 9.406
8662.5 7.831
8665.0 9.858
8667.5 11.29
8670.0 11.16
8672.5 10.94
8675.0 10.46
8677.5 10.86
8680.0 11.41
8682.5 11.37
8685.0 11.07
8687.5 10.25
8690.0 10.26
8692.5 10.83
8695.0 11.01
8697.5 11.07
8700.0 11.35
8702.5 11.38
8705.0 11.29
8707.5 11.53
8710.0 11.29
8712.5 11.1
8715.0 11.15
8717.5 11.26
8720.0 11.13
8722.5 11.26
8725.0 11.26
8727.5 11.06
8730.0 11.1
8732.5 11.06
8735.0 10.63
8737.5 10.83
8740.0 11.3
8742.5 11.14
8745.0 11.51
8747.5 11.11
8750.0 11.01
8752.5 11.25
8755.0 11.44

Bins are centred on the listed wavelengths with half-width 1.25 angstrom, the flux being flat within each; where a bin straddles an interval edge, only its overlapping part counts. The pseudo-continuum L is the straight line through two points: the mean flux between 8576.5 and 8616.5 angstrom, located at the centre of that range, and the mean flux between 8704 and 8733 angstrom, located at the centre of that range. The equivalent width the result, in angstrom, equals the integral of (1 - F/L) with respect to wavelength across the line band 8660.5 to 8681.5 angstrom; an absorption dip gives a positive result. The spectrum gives 1.6 angstrom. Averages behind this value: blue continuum 11.4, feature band 10.4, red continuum 11.2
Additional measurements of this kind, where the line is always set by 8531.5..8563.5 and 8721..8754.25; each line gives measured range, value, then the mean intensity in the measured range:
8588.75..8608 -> -1.8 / 11.5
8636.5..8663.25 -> -0.4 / 10.9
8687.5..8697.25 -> 0.2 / 10.7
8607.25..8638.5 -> -1.9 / 11.3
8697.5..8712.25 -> -0.5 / 11.3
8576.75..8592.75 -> -1.7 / 11.6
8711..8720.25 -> -0.1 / 11.2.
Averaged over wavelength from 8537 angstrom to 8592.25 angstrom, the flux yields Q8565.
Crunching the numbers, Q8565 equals 10.9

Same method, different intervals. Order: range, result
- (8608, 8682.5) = 11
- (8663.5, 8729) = 11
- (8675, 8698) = 10.9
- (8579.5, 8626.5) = 11.4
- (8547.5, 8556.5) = 11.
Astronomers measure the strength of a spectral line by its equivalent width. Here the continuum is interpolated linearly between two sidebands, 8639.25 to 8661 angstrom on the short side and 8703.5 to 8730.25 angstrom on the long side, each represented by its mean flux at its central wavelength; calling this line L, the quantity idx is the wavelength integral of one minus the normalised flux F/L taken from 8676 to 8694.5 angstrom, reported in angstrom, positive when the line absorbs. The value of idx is 0.6 angstrom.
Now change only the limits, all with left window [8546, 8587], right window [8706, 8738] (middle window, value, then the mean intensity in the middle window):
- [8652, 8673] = 1.55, 10.4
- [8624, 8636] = -0.15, 11.4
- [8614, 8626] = -0.11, 11.4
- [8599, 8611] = 0.09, 11.2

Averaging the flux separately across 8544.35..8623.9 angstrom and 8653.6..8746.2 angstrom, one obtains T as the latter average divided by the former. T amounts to 1.0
